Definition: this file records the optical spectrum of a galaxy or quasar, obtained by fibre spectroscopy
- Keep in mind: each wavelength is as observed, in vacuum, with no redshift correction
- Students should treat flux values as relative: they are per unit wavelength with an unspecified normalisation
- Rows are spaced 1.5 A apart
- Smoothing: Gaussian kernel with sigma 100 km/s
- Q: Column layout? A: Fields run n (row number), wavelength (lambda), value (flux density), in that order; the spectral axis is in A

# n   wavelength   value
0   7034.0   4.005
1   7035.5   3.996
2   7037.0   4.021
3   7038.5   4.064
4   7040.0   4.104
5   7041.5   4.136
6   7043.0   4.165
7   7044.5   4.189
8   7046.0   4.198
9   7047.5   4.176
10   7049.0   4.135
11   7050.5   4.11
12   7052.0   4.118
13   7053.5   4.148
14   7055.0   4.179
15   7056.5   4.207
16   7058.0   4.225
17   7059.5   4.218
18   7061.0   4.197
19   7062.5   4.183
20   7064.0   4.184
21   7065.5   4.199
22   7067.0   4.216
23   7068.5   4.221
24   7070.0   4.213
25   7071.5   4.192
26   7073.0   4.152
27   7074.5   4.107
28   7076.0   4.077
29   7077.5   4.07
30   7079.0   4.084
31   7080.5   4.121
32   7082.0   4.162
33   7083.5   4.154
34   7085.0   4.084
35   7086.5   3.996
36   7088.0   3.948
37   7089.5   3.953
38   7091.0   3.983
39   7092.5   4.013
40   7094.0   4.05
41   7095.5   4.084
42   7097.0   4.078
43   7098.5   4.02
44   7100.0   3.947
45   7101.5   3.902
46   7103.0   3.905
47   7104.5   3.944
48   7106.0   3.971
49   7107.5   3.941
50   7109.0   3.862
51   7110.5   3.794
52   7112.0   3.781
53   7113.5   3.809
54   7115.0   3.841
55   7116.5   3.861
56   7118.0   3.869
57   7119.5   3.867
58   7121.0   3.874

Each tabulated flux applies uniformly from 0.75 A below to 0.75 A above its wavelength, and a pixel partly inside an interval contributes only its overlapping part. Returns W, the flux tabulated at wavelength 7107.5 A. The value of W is 3.941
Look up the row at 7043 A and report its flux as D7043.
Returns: 4.165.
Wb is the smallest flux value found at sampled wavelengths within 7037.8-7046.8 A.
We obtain 4.064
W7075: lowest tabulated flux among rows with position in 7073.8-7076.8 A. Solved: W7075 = 4.077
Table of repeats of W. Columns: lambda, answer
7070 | 4.213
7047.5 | 4.176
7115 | 3.841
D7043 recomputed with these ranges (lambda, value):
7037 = 4.021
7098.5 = 4.02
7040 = 4.104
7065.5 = 4.199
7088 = 3.948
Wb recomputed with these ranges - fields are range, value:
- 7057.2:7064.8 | 4.183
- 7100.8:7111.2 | 3.794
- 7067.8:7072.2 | 4.192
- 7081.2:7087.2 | 3.996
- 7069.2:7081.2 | 4.07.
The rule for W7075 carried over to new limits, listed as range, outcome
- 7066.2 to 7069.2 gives 4.216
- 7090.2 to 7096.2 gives 3.983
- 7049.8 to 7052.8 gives 4.11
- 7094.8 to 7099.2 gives 4.02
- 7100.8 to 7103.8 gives 3.902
